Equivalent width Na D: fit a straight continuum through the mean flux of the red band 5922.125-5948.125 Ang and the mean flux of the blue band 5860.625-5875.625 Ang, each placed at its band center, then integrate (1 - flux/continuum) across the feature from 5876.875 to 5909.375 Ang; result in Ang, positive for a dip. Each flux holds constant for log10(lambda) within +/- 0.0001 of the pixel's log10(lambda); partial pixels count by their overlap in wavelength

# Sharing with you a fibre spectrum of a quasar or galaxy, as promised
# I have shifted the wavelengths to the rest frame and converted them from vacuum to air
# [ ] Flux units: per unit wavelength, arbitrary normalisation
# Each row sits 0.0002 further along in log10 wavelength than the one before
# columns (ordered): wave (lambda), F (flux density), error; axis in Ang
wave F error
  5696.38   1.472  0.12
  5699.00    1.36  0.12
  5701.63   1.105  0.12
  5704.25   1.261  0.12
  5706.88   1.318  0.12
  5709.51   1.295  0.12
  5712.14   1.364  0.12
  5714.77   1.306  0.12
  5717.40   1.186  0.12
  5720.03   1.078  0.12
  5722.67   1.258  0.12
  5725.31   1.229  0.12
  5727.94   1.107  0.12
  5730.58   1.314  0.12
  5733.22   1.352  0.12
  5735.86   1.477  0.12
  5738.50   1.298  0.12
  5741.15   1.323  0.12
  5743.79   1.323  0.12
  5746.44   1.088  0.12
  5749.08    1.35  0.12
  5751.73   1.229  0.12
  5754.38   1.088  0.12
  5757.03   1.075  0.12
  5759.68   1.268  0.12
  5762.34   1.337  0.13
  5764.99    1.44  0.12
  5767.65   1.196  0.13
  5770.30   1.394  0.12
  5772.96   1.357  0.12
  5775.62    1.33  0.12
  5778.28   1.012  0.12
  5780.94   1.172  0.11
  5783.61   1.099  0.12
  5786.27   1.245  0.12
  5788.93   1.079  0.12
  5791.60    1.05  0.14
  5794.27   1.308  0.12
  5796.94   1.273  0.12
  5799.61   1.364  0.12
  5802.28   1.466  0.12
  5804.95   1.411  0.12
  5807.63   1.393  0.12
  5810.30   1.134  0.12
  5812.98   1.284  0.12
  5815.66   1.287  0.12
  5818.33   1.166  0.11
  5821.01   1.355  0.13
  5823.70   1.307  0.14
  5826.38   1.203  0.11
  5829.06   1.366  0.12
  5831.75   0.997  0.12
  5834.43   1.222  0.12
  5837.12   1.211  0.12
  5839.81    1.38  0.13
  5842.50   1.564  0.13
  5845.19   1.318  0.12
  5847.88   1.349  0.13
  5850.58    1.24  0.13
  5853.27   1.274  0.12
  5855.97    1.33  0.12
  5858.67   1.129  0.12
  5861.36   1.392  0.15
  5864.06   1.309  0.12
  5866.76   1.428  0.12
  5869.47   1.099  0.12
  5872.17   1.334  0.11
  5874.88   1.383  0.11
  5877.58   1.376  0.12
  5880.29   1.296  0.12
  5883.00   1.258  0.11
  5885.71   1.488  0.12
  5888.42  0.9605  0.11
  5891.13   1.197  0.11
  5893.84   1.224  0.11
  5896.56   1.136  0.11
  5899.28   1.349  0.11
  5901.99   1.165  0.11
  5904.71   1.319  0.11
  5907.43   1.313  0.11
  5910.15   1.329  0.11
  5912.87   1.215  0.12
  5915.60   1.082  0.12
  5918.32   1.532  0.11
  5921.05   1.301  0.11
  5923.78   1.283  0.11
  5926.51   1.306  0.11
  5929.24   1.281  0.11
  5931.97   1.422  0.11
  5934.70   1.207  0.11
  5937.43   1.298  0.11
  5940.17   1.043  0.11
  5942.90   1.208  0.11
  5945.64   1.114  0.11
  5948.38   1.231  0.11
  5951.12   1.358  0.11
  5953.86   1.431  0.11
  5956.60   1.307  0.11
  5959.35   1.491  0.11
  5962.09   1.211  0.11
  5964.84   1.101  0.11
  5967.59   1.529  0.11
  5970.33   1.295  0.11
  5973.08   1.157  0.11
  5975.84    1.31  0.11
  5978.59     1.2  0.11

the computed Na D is 0.8 Ang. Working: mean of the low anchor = 1.32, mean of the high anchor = 1.24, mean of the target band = 1.26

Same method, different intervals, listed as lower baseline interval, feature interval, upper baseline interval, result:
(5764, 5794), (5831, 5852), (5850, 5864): -0.4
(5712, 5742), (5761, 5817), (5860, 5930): 0.3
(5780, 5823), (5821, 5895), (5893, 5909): -1.8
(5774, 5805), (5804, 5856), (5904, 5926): -1.6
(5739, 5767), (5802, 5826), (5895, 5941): -0.8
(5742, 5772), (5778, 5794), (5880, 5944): 1.6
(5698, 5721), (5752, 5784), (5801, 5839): 0.7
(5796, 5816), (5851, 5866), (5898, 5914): 0.2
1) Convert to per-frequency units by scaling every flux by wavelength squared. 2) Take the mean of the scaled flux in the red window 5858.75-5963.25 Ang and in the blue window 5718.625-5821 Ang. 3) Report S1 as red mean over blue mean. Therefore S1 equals 1.1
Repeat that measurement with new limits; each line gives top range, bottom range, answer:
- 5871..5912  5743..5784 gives 1.08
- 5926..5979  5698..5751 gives 1.09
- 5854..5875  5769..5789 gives 1.09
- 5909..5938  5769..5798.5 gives 1.12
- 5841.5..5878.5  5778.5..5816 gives 1.08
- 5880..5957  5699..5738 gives 1.07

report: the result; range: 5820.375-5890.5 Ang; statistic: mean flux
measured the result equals 1.29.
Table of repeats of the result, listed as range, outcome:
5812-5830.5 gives 1.28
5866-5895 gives 1.27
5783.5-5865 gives 1.28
